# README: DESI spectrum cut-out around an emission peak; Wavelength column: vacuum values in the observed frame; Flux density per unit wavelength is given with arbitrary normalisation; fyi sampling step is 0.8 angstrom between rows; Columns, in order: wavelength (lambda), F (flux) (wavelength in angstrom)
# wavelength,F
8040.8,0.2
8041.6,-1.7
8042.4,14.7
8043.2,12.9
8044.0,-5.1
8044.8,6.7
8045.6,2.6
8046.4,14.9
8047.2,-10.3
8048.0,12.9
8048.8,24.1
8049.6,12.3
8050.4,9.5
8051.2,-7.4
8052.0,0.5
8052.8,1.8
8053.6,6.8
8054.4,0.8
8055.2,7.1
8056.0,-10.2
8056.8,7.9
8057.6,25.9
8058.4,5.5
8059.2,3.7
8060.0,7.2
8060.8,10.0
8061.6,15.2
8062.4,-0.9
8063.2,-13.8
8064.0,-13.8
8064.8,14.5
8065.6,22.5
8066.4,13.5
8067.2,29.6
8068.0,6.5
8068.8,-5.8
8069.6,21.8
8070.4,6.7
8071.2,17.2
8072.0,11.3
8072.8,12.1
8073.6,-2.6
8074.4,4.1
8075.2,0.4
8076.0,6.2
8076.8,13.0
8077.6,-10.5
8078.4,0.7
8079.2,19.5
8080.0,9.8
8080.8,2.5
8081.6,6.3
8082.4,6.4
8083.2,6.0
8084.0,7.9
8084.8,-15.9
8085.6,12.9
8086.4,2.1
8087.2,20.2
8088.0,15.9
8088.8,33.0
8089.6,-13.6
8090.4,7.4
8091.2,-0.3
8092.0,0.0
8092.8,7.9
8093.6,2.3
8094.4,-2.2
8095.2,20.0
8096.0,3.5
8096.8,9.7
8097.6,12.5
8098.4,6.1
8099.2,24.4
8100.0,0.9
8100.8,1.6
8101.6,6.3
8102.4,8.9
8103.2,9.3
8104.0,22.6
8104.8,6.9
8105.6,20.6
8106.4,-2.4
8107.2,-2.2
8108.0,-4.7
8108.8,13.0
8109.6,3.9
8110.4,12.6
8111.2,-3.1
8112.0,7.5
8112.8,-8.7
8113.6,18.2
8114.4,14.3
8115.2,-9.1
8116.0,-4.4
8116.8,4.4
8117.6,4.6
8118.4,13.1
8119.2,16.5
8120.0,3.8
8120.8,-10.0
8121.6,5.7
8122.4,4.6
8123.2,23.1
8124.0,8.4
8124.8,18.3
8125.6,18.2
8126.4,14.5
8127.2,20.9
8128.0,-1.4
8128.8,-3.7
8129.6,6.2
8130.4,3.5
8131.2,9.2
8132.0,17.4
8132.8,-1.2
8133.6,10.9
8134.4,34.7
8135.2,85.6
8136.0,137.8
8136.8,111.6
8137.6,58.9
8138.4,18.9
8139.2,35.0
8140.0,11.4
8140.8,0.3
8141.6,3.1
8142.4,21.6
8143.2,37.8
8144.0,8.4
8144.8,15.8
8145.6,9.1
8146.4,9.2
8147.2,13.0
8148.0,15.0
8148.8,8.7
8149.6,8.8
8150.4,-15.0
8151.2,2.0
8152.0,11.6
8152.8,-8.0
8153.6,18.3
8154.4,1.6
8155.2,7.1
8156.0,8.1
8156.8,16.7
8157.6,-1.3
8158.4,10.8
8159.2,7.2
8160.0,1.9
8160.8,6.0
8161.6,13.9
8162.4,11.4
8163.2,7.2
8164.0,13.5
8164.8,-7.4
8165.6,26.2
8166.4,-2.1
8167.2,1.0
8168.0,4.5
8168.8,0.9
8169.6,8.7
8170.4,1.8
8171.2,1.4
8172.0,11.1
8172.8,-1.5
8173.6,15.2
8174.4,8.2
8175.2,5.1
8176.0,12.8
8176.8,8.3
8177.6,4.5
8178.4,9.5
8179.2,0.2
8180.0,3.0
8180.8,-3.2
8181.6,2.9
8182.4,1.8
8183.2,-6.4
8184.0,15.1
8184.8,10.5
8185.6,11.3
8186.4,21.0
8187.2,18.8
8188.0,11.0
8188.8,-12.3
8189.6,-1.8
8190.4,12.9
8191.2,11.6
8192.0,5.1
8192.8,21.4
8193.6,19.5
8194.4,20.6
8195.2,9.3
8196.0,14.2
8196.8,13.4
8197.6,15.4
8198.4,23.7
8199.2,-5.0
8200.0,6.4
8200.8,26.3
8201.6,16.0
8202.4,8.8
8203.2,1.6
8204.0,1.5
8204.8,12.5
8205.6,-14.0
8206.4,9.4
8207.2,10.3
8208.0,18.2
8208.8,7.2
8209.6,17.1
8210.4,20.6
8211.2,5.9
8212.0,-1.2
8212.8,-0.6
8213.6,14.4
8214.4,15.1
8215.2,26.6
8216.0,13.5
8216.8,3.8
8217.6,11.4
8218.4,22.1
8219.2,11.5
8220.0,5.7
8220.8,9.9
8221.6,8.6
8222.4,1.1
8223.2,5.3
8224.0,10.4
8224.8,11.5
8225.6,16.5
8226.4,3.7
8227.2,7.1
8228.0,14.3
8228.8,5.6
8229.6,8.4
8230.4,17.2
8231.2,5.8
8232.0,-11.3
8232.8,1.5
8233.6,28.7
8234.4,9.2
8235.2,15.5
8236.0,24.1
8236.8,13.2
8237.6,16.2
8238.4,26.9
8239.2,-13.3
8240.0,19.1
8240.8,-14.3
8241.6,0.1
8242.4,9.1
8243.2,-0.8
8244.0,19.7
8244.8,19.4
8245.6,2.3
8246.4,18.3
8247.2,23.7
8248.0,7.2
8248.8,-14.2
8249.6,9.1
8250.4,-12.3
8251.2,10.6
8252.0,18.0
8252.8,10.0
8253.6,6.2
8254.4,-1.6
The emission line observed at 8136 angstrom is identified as H-alpha 6563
